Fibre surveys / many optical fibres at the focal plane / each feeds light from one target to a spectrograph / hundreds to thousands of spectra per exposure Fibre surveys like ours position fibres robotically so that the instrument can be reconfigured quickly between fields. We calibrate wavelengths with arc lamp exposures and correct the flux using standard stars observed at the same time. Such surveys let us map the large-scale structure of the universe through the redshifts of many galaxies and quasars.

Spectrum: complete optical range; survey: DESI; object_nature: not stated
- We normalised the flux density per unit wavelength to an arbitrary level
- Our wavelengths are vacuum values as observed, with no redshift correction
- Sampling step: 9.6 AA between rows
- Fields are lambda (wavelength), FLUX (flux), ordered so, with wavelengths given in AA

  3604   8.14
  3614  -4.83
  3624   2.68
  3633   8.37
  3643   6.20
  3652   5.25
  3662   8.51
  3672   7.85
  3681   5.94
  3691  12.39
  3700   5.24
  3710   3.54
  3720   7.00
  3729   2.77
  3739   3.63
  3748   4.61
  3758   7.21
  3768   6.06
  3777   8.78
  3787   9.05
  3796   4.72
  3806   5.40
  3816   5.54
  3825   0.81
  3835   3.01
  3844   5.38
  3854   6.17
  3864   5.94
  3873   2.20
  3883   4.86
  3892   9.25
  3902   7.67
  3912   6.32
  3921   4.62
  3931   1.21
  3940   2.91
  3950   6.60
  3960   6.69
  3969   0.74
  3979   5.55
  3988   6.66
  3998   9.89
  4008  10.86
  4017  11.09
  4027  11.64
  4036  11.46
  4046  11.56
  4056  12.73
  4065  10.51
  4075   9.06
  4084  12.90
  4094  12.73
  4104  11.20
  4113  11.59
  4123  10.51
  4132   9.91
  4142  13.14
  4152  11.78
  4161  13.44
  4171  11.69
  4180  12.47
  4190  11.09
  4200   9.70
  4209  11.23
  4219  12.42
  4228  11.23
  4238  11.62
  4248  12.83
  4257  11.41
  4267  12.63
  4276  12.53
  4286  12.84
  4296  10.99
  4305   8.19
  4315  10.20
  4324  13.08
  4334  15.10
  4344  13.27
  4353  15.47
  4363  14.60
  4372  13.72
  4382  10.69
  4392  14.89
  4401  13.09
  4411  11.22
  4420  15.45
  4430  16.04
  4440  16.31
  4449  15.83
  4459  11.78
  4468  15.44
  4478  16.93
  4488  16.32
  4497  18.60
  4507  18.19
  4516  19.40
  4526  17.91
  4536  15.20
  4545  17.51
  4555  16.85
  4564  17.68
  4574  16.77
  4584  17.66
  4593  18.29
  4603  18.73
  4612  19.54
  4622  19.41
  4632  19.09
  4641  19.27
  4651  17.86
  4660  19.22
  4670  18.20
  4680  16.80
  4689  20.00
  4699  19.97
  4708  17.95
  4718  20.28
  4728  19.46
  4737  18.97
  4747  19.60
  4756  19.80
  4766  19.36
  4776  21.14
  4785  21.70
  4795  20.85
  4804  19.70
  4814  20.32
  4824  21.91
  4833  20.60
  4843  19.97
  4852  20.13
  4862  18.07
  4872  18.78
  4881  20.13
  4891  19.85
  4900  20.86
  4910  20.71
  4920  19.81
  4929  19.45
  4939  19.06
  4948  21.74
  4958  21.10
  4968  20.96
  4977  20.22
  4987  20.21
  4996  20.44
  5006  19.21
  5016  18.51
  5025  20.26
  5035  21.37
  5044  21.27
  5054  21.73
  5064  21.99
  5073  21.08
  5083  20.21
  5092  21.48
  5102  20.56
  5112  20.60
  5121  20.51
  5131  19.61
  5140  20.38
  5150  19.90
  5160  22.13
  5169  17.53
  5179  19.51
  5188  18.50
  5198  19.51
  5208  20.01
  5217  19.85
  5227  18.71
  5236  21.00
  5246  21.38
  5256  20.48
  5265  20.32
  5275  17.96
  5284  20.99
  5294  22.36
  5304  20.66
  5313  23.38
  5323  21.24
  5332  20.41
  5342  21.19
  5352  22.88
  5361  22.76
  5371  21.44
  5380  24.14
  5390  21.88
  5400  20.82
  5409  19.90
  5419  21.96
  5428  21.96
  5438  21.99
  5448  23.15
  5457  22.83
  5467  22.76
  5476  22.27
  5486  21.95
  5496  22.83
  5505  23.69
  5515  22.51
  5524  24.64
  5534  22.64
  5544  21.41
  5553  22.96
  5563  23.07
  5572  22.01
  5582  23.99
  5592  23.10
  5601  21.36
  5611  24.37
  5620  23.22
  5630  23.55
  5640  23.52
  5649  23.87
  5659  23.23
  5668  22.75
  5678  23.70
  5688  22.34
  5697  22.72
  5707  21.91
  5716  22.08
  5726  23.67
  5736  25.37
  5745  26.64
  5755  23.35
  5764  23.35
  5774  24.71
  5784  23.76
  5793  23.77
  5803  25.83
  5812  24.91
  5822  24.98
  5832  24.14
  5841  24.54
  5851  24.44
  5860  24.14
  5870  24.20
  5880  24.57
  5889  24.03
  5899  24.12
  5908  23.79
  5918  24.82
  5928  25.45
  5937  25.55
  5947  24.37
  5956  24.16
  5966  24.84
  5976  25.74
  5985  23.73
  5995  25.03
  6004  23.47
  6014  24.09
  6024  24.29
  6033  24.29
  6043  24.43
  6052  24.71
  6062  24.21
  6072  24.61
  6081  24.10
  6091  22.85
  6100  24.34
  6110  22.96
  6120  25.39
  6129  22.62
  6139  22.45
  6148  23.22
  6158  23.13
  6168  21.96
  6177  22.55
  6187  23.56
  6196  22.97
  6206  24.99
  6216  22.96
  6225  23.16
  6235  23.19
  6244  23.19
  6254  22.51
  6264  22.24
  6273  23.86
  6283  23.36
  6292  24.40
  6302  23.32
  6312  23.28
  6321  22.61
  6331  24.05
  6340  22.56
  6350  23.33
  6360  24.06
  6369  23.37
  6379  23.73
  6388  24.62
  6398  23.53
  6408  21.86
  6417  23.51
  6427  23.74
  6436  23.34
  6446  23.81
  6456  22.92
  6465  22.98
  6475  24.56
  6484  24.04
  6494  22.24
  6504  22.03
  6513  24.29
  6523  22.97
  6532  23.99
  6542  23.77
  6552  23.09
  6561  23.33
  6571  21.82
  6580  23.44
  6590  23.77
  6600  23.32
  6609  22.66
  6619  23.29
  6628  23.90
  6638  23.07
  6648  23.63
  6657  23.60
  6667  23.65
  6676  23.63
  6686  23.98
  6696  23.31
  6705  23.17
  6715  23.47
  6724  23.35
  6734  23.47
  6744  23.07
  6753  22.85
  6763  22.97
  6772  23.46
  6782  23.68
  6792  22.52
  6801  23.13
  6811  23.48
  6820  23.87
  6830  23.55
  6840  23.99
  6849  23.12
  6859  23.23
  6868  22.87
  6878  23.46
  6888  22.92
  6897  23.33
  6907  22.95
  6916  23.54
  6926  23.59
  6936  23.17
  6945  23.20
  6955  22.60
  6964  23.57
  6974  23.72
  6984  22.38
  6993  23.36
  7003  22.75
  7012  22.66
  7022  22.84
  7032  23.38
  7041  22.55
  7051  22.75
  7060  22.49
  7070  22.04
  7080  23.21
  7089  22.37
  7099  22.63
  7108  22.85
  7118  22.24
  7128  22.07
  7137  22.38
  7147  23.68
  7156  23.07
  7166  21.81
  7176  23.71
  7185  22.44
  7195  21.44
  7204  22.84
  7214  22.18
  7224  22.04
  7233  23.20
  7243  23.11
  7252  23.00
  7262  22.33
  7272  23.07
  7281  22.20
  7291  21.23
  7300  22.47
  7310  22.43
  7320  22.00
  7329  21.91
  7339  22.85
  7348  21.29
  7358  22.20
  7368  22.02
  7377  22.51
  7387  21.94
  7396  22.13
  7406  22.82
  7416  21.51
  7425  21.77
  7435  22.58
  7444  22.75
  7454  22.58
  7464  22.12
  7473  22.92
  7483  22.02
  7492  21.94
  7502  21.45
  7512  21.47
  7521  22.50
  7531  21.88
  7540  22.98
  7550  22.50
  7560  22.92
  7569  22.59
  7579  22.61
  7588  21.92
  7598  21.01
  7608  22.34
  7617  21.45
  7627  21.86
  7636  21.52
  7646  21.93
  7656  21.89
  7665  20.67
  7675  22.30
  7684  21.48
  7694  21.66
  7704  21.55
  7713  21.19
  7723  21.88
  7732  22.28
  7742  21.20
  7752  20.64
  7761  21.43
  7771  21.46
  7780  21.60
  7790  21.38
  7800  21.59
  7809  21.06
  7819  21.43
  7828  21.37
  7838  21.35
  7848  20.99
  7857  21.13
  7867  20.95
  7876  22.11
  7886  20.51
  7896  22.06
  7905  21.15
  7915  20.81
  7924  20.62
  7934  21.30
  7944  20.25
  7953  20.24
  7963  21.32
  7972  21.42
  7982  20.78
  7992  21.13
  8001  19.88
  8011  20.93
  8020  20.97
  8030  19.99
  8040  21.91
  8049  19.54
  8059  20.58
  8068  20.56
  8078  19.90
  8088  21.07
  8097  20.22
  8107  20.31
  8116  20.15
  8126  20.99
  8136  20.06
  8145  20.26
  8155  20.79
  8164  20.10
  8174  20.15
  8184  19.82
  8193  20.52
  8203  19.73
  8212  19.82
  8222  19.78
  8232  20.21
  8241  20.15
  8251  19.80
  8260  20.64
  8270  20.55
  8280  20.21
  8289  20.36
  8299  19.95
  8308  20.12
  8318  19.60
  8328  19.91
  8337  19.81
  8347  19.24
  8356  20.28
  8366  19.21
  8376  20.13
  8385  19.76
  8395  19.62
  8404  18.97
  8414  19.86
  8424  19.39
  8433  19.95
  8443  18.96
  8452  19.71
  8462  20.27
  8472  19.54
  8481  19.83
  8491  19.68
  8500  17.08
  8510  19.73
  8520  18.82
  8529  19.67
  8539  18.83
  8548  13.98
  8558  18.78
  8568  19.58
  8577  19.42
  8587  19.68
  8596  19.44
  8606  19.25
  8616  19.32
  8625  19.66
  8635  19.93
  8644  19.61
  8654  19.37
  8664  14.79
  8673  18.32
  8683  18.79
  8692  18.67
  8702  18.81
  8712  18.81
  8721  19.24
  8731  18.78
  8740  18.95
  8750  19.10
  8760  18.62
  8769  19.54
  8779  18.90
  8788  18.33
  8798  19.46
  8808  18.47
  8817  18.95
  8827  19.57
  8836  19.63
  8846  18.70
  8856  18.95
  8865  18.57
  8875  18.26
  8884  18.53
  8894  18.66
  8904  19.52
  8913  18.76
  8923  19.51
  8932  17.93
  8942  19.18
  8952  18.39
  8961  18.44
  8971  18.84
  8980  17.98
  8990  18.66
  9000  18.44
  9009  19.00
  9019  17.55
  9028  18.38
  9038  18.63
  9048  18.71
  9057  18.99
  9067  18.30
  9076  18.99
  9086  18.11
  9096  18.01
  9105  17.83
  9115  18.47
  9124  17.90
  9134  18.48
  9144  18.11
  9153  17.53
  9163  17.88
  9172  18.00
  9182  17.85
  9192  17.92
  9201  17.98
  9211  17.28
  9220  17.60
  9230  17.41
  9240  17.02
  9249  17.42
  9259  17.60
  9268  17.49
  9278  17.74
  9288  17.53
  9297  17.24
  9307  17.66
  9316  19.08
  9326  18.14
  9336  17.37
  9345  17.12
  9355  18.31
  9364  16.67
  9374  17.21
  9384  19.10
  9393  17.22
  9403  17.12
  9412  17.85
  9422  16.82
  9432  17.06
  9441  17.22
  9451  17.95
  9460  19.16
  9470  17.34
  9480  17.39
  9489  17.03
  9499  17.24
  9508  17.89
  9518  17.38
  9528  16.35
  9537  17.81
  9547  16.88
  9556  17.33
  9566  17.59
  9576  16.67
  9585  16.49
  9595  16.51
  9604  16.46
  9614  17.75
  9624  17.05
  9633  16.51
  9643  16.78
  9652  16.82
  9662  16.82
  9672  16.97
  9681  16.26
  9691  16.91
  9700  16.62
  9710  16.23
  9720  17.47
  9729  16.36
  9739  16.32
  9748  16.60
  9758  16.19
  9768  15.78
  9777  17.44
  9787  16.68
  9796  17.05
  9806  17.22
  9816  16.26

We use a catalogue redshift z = 0.000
